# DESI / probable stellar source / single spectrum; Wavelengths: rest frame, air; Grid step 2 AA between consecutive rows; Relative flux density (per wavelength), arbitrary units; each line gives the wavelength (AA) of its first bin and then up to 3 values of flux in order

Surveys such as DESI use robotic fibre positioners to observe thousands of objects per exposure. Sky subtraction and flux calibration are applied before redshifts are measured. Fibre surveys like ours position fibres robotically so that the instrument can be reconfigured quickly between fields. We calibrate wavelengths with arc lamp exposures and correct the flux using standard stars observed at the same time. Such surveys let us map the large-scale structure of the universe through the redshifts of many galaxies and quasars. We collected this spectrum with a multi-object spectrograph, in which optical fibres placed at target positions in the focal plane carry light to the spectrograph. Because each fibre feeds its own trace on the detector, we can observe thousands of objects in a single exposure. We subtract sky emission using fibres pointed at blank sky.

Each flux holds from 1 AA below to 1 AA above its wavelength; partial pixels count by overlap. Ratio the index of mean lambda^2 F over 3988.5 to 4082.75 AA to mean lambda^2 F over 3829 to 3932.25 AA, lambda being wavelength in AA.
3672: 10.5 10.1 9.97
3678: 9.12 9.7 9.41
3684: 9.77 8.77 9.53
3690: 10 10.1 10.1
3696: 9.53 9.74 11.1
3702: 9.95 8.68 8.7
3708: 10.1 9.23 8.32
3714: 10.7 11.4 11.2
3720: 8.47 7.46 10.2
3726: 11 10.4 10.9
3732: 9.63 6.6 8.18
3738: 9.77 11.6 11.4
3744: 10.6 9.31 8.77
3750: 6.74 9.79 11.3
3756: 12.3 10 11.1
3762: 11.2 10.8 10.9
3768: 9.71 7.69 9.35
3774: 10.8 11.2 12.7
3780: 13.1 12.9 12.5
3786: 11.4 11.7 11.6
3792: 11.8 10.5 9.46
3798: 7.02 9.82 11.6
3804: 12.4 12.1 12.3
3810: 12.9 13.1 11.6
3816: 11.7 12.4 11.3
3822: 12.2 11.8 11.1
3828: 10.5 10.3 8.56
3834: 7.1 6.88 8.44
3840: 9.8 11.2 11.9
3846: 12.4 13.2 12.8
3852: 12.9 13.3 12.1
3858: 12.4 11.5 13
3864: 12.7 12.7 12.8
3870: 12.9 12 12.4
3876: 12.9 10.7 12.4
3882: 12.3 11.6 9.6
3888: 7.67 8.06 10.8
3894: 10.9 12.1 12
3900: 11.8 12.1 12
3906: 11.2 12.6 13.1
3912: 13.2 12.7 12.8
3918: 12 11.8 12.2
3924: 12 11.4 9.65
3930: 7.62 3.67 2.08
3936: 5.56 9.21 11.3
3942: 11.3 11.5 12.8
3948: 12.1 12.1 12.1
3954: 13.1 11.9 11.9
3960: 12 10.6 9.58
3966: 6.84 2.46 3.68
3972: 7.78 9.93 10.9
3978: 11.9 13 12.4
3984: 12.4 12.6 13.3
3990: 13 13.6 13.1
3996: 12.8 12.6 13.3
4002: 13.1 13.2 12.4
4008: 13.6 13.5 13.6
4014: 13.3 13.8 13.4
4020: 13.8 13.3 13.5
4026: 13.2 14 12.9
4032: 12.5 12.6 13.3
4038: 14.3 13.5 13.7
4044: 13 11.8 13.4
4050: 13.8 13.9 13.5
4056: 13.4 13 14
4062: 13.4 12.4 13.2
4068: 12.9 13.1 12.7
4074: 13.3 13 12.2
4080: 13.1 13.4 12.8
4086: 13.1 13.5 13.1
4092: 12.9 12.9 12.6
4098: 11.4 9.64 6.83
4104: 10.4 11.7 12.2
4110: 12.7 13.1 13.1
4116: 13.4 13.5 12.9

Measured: 1.26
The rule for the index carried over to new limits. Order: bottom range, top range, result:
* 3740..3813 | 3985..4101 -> 1.38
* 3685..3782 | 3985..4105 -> 1.51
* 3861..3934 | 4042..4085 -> 1.26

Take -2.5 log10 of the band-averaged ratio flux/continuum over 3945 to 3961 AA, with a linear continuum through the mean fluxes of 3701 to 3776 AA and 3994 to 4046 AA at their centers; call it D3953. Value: 0.02 mag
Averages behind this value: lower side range 9.86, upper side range 13.3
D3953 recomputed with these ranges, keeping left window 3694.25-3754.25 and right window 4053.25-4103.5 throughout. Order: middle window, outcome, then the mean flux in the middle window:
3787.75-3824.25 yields -0.11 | 11.4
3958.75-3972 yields 0.46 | 7.63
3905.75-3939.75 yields 0.11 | 10.2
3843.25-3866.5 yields -0.17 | 12.6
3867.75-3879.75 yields -0.13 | 12.3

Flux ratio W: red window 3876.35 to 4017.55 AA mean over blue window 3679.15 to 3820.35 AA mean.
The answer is 1.07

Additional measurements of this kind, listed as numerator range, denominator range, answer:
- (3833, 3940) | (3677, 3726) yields 1.14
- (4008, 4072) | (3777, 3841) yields 1.21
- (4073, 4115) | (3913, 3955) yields 1.17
